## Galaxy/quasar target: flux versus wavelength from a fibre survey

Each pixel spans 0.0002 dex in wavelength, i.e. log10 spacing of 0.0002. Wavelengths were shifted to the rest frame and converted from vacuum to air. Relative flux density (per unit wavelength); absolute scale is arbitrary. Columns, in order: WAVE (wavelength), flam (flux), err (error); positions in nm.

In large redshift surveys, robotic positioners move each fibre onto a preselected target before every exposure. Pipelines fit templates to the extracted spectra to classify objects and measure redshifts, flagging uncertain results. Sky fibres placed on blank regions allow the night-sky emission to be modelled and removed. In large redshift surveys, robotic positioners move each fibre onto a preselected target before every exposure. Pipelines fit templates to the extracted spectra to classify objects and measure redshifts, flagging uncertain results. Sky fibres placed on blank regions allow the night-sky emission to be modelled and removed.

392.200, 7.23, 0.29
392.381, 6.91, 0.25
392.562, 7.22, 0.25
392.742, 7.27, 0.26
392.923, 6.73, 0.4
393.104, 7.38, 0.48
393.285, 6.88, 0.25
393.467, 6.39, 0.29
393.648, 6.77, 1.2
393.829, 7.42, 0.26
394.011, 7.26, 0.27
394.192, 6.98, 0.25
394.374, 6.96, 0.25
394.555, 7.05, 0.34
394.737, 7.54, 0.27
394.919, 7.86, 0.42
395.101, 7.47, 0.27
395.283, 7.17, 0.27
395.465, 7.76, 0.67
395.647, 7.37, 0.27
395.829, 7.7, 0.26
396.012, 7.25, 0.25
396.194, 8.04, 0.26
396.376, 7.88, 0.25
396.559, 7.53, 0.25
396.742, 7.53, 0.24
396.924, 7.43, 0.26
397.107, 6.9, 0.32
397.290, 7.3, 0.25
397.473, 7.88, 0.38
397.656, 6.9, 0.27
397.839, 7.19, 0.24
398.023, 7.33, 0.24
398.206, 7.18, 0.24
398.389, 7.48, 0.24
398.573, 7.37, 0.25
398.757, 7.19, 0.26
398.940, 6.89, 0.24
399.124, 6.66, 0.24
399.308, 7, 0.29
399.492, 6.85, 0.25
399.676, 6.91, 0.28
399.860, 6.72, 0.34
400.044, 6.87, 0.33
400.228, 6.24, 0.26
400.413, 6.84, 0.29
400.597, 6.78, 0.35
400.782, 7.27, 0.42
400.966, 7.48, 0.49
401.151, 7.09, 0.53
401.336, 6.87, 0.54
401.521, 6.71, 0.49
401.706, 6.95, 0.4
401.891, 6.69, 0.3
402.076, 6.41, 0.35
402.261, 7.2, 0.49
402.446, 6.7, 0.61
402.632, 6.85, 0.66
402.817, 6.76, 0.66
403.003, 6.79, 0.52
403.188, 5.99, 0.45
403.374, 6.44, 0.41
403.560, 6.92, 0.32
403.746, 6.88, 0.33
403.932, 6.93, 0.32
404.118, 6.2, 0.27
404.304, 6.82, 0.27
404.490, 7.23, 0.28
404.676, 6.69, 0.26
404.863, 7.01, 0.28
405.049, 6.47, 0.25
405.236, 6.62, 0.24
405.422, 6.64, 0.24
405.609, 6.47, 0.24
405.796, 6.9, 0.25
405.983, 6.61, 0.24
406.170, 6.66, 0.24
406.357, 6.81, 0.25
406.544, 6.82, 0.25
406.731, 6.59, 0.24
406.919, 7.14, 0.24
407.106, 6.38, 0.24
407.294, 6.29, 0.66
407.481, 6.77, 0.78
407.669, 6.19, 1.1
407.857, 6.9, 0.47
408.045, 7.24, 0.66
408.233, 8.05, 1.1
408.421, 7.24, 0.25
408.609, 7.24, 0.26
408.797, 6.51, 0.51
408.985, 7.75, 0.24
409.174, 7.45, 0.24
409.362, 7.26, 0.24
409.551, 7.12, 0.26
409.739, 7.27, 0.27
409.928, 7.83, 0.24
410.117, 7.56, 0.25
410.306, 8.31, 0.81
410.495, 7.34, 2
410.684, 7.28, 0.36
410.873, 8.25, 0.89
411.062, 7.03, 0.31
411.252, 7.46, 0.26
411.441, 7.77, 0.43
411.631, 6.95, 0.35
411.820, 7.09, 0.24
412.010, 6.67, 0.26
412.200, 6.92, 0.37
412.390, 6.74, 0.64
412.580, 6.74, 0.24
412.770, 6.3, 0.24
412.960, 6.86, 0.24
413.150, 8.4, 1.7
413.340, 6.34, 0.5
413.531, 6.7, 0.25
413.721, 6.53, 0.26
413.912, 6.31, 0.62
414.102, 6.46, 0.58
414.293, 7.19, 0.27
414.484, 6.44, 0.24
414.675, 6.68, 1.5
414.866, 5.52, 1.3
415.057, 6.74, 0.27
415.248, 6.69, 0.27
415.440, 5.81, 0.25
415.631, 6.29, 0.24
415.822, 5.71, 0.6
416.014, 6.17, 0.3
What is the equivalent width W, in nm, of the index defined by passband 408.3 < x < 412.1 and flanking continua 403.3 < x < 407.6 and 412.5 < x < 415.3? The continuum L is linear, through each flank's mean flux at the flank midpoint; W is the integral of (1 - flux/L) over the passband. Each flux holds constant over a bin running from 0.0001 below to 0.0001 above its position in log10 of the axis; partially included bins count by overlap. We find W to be -0.39 nm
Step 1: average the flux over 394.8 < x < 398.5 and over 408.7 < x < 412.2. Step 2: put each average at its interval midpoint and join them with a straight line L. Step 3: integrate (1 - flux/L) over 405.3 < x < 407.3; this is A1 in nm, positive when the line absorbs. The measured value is 0.194 nm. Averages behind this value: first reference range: 7.46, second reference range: 7.37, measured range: 6.68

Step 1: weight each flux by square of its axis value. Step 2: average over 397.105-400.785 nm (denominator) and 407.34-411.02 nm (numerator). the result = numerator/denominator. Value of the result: 1.1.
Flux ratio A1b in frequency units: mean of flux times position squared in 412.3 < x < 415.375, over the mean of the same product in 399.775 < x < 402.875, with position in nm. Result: 1.0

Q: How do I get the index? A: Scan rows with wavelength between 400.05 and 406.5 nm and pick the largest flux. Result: 7.48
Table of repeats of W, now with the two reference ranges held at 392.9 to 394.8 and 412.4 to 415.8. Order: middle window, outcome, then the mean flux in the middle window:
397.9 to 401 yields -0.04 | 7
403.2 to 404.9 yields 0.01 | 6.74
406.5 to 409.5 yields -0.13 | 6.99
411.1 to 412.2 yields -0.09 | 7.15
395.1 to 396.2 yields -0.08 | 7.51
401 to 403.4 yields 0.03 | 6.75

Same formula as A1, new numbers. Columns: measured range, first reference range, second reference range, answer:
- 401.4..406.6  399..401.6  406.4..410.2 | 0.19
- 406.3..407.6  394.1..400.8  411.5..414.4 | 0.06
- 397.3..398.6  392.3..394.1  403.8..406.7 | -0.08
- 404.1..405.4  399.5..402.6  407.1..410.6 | 0.05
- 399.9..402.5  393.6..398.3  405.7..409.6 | 0.12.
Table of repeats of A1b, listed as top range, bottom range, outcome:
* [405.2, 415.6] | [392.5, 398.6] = 1.02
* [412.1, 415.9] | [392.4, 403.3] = 1.00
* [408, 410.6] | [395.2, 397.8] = 1.06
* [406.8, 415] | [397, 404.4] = 1.07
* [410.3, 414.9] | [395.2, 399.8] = 1.03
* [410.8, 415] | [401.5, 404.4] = 1.08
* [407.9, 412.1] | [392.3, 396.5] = 1.10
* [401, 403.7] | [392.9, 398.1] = 0.96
